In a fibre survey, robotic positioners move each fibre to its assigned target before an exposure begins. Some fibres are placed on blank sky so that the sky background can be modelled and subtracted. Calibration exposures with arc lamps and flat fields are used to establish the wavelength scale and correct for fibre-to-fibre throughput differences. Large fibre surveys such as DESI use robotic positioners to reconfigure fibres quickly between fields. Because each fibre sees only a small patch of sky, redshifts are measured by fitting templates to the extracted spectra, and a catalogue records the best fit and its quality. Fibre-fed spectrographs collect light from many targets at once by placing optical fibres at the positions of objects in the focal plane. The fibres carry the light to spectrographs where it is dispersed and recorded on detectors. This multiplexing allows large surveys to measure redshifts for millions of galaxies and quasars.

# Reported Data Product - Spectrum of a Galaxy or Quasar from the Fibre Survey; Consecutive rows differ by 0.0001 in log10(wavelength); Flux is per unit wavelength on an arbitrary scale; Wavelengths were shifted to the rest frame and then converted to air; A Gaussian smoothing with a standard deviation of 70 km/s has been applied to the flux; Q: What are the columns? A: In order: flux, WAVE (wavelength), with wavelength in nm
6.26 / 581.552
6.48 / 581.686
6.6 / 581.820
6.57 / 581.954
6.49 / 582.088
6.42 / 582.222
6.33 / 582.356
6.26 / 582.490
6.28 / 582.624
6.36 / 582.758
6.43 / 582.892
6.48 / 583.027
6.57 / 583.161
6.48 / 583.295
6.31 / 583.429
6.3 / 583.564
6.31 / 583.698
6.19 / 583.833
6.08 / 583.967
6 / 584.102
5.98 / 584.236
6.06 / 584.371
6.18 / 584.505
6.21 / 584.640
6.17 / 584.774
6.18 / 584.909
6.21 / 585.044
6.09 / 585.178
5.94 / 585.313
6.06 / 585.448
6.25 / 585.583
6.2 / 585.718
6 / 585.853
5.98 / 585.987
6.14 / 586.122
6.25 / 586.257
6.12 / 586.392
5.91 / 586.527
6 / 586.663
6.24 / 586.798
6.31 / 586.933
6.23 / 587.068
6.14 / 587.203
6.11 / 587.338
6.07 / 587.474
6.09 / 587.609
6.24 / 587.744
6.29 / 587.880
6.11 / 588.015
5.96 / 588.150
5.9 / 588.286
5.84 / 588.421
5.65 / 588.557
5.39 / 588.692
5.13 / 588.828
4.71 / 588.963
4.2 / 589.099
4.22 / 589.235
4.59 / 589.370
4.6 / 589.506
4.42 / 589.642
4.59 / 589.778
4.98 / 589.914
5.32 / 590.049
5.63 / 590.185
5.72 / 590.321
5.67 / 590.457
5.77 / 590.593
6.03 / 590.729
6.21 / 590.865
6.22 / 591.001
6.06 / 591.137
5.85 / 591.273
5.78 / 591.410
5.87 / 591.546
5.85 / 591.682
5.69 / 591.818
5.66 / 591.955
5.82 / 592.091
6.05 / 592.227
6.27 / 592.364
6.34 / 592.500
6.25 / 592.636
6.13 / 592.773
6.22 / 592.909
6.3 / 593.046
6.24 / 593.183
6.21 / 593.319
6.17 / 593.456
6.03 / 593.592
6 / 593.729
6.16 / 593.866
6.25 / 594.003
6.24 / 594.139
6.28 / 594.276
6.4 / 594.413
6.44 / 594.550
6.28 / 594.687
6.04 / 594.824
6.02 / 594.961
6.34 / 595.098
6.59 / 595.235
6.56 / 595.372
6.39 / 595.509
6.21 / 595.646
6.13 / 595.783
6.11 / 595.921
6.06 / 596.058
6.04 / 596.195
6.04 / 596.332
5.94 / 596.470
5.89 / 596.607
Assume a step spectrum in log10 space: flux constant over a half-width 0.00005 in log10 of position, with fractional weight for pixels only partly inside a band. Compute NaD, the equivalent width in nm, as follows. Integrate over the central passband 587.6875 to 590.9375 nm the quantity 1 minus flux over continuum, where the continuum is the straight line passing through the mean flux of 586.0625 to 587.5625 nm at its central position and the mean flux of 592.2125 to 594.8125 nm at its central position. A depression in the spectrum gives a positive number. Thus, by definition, 0.415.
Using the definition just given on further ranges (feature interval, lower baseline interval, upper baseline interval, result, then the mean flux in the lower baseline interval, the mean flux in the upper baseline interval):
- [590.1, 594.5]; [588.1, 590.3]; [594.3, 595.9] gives -0.25 nm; 5.08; 6.3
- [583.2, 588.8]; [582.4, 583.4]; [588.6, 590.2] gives -0.47 nm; 6.41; 4.8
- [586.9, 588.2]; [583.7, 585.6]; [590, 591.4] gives -0.04 nm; 6.12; 5.85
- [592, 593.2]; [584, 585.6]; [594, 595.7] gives 0.02 nm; 6.11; 6.32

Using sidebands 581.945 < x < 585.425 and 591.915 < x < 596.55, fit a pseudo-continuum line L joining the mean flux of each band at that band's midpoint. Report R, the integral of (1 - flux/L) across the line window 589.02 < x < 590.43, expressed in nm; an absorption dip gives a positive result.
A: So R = 0.31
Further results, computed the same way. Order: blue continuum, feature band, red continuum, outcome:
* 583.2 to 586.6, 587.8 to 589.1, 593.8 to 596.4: 0.124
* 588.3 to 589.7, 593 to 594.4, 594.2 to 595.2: -0.039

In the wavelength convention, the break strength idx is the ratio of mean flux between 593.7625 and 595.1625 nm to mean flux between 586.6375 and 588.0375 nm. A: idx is 1.01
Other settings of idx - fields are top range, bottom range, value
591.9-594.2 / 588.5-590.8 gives 1.21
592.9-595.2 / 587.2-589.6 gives 1.13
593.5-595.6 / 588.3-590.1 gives 1.27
